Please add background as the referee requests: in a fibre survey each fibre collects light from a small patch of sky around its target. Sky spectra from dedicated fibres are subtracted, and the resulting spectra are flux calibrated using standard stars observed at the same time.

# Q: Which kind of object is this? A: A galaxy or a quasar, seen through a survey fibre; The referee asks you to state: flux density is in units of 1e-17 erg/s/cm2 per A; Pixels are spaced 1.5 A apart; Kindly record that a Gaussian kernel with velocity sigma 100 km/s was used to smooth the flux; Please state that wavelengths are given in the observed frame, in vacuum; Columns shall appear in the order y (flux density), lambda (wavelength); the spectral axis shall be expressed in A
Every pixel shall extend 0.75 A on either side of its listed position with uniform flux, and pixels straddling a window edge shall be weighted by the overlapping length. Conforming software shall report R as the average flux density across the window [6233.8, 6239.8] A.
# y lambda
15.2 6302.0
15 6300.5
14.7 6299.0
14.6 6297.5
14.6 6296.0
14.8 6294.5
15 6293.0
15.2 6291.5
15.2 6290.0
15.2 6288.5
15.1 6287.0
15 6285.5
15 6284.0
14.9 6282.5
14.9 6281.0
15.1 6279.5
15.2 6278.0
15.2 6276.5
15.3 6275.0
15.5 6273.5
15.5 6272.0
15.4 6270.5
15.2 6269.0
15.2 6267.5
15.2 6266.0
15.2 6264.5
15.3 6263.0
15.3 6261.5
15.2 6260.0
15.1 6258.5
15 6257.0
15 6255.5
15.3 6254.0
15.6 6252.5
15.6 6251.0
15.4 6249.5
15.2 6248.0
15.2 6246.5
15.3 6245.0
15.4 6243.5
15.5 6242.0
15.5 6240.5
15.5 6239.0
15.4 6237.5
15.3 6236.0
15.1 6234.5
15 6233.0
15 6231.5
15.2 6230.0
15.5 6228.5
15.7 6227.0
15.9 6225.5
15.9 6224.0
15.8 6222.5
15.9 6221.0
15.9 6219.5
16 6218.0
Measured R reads 15.3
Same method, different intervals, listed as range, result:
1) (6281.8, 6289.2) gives 15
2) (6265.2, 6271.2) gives 15.2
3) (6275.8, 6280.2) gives 15.2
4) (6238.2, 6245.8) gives 15.4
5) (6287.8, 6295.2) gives 15.1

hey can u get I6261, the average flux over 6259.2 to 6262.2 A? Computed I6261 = 15.2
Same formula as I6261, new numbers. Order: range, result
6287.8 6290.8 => 15.2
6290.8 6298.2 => 14.8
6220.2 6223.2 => 15.9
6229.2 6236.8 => 15.1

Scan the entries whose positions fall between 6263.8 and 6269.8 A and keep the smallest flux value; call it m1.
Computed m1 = 15.2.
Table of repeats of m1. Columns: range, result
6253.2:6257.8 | 15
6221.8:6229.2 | 15.5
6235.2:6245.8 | 15.3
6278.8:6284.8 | 14.9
